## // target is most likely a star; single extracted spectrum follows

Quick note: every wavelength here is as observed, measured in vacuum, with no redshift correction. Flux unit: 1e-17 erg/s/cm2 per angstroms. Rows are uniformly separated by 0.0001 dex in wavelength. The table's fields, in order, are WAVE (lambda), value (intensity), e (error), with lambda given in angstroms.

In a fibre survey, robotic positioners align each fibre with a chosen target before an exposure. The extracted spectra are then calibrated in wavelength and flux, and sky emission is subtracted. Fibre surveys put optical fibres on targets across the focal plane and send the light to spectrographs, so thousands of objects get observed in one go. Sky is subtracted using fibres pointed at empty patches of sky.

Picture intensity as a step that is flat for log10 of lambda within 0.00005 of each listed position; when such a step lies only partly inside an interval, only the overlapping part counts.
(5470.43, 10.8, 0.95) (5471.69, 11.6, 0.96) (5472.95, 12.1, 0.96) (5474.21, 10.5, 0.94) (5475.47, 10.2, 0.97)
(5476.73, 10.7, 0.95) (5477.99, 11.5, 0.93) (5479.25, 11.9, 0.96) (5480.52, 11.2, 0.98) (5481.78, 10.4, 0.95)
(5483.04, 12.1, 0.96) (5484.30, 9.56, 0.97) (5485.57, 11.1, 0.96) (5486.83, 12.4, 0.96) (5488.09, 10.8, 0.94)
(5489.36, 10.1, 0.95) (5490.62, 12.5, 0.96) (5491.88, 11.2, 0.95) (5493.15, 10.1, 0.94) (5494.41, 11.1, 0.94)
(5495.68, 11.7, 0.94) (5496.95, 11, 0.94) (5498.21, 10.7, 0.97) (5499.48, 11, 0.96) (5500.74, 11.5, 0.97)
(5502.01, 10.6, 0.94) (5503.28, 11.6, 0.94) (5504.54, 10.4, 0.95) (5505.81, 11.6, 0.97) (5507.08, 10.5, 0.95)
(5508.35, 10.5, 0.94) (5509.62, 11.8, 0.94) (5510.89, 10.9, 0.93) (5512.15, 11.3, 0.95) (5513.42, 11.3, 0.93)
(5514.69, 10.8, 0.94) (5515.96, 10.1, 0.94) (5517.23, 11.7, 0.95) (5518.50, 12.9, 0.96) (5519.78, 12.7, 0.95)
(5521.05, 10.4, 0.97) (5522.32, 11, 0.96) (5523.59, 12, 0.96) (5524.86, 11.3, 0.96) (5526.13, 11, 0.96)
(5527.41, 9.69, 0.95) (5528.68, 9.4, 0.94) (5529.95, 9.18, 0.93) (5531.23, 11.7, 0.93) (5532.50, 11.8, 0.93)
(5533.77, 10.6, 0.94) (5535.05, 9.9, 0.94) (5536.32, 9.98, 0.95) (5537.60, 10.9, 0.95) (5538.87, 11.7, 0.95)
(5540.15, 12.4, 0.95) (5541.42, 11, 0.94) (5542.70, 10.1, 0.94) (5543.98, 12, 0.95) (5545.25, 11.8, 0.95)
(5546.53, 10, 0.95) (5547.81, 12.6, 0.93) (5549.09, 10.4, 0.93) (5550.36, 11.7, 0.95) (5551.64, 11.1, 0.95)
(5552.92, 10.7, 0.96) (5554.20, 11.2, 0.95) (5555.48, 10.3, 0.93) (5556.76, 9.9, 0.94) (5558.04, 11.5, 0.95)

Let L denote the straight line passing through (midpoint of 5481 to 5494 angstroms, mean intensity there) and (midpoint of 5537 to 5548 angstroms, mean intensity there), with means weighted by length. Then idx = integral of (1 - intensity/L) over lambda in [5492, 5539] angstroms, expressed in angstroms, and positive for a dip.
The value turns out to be 0.9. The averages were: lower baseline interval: 11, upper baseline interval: 11.3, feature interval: 11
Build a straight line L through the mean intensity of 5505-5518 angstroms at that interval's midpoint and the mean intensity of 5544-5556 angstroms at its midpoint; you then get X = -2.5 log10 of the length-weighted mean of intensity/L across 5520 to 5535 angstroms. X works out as 0.03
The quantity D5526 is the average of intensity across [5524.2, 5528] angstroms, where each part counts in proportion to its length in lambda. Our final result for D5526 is 10.7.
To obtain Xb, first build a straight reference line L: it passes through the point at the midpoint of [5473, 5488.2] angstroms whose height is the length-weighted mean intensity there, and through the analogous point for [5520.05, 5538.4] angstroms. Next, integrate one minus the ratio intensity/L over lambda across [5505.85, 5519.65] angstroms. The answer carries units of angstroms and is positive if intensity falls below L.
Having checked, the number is -0.6 angstroms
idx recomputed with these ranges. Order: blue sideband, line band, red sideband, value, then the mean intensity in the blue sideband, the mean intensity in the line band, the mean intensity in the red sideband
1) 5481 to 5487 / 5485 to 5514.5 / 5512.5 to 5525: 0.23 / 11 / 11.1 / 11.4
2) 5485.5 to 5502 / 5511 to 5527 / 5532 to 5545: -0.34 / 11.2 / 11.3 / 11.1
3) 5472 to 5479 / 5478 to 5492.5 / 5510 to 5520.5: -0.05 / 11.1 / 11.2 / 11.5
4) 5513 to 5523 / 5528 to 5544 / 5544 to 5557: 0.60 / 11.4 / 10.8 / 11.1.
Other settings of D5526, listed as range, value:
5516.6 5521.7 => 11.9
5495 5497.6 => 11.3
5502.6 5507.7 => 11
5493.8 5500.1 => 11.1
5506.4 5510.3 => 10.9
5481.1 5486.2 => 10.8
